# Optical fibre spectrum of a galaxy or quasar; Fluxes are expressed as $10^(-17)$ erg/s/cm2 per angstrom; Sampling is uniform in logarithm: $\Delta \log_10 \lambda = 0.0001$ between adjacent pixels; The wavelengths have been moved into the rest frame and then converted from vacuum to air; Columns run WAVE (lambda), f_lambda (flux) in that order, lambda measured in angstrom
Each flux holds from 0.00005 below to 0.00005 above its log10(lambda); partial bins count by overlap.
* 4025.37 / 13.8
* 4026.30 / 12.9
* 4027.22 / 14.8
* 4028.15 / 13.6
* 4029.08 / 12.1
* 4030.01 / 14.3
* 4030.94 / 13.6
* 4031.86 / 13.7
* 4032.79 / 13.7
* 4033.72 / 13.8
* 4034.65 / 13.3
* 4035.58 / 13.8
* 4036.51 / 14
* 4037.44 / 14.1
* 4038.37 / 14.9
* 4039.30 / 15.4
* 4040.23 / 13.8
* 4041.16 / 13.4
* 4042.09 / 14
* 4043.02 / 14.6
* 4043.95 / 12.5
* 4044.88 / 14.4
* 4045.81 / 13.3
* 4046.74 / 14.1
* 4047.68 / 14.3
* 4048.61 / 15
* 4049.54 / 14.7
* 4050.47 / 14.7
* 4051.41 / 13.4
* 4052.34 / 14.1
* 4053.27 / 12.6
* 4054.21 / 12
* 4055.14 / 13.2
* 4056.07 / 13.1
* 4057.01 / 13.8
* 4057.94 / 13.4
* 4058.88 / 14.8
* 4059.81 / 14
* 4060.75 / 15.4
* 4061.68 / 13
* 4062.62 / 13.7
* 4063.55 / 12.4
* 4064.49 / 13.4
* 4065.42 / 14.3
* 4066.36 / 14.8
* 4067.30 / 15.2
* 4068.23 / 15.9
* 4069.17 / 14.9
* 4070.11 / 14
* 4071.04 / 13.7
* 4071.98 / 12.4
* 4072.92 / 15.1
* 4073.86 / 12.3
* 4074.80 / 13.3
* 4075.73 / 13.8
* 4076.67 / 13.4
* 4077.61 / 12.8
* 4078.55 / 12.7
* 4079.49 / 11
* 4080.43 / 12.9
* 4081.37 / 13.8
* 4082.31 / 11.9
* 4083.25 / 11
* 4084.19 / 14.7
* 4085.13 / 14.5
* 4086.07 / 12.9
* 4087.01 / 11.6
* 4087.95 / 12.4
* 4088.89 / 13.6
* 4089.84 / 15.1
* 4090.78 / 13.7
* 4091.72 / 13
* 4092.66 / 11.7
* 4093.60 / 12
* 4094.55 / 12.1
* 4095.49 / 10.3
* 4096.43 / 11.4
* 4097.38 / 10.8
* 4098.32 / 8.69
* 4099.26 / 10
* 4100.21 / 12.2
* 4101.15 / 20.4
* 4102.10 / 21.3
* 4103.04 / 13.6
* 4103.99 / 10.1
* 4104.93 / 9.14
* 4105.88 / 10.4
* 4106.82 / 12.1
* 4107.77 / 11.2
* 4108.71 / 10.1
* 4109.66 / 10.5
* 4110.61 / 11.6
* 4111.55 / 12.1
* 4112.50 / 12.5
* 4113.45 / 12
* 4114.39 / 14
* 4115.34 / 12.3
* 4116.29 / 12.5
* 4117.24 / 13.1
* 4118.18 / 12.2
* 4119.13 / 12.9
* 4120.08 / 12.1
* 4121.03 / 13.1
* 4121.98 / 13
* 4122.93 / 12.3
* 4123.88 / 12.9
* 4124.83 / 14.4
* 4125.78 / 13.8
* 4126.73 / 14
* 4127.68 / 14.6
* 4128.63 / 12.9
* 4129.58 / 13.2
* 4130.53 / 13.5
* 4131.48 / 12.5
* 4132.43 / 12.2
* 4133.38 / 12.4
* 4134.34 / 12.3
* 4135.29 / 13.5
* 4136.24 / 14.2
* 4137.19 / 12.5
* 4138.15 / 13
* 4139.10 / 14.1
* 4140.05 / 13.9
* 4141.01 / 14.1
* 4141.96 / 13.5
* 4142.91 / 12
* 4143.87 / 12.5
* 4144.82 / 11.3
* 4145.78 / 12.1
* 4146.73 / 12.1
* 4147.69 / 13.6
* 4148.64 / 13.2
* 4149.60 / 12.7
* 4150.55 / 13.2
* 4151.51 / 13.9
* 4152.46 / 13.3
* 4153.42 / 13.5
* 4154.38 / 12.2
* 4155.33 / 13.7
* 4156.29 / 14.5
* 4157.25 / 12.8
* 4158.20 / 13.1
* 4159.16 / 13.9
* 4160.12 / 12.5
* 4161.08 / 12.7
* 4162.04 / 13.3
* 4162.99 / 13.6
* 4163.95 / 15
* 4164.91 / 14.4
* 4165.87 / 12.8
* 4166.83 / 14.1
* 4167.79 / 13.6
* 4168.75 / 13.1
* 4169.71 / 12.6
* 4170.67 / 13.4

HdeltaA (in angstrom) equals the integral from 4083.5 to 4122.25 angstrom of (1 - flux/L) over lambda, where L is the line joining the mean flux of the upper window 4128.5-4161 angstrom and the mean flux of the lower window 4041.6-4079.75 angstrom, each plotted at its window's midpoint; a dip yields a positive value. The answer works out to 2.6 angstrom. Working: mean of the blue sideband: 13.8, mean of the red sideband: 13.1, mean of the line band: 12.5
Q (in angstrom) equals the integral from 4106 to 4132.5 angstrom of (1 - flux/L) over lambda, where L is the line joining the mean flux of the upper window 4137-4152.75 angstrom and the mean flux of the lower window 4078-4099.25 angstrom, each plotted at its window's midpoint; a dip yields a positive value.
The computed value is 0.2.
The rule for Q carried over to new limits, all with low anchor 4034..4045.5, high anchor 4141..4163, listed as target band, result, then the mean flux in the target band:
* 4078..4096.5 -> 1.3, 12.6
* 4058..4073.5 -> -0.4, 14.1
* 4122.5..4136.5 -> 0.0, 13.2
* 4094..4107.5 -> 1.2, 12.3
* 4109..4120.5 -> 0.9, 12.3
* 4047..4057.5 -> 0.1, 13.7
